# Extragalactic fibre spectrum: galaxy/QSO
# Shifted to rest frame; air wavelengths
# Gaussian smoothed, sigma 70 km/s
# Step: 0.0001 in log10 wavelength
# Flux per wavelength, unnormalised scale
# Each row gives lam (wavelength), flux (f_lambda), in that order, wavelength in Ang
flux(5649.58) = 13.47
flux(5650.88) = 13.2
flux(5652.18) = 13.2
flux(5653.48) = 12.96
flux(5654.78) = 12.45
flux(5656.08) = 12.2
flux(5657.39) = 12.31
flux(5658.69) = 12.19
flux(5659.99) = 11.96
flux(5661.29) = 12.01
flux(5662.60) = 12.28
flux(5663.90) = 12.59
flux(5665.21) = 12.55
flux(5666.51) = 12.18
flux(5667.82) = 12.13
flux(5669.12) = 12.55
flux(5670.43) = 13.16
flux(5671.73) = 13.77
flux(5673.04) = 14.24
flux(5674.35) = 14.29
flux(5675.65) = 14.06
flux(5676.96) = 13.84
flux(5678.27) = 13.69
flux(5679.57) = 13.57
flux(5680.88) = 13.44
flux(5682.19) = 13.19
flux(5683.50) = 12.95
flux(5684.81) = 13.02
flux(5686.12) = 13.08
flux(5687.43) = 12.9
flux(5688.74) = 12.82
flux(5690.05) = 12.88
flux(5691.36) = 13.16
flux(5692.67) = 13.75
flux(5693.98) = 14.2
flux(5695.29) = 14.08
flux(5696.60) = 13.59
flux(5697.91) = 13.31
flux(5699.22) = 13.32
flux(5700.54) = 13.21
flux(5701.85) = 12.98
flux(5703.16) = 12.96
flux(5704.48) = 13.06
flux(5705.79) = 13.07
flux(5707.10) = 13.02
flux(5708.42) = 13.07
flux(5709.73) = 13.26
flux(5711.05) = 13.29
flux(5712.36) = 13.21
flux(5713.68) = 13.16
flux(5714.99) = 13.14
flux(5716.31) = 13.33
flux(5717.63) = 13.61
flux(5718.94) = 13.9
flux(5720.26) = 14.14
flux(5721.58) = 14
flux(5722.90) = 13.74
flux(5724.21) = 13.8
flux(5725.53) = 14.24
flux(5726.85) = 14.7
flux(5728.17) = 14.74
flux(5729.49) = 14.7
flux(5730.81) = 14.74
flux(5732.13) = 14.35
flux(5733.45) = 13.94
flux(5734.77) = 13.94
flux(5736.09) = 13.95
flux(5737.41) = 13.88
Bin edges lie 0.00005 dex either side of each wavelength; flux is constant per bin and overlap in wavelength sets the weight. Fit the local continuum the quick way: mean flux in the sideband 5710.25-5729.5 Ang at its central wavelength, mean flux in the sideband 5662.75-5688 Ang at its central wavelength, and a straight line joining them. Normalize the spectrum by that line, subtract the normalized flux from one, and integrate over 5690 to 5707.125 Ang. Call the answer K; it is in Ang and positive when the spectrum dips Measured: 0.21 Ang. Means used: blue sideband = 13.2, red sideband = 13.8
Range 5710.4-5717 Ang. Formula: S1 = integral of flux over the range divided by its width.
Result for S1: 13.2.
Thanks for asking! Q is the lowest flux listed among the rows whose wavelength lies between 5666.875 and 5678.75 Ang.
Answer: 12.13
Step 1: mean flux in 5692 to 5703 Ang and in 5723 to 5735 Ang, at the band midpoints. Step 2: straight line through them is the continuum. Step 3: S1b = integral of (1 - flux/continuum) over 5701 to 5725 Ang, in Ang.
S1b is 0.96 Ang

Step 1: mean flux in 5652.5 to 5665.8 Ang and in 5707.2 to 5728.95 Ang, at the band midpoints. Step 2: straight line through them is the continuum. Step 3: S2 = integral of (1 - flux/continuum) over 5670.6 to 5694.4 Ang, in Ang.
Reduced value -1.1 Ang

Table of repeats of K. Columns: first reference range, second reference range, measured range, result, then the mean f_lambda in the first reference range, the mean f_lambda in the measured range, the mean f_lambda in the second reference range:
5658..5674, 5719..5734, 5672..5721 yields 0.20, 12.7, 13.4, 14.3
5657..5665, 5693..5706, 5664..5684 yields -1.04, 12.2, 13.3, 13.4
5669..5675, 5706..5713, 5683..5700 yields 0.13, 13.7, 13.3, 13.2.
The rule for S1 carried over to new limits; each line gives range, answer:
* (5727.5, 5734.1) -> 14.5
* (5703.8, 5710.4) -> 13.1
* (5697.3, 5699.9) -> 13.3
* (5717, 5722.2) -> 13.9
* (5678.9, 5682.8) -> 13.4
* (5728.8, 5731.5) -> 14.7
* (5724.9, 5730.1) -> 14.6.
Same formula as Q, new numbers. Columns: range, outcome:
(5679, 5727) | 12.82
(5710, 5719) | 13.14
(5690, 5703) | 12.88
